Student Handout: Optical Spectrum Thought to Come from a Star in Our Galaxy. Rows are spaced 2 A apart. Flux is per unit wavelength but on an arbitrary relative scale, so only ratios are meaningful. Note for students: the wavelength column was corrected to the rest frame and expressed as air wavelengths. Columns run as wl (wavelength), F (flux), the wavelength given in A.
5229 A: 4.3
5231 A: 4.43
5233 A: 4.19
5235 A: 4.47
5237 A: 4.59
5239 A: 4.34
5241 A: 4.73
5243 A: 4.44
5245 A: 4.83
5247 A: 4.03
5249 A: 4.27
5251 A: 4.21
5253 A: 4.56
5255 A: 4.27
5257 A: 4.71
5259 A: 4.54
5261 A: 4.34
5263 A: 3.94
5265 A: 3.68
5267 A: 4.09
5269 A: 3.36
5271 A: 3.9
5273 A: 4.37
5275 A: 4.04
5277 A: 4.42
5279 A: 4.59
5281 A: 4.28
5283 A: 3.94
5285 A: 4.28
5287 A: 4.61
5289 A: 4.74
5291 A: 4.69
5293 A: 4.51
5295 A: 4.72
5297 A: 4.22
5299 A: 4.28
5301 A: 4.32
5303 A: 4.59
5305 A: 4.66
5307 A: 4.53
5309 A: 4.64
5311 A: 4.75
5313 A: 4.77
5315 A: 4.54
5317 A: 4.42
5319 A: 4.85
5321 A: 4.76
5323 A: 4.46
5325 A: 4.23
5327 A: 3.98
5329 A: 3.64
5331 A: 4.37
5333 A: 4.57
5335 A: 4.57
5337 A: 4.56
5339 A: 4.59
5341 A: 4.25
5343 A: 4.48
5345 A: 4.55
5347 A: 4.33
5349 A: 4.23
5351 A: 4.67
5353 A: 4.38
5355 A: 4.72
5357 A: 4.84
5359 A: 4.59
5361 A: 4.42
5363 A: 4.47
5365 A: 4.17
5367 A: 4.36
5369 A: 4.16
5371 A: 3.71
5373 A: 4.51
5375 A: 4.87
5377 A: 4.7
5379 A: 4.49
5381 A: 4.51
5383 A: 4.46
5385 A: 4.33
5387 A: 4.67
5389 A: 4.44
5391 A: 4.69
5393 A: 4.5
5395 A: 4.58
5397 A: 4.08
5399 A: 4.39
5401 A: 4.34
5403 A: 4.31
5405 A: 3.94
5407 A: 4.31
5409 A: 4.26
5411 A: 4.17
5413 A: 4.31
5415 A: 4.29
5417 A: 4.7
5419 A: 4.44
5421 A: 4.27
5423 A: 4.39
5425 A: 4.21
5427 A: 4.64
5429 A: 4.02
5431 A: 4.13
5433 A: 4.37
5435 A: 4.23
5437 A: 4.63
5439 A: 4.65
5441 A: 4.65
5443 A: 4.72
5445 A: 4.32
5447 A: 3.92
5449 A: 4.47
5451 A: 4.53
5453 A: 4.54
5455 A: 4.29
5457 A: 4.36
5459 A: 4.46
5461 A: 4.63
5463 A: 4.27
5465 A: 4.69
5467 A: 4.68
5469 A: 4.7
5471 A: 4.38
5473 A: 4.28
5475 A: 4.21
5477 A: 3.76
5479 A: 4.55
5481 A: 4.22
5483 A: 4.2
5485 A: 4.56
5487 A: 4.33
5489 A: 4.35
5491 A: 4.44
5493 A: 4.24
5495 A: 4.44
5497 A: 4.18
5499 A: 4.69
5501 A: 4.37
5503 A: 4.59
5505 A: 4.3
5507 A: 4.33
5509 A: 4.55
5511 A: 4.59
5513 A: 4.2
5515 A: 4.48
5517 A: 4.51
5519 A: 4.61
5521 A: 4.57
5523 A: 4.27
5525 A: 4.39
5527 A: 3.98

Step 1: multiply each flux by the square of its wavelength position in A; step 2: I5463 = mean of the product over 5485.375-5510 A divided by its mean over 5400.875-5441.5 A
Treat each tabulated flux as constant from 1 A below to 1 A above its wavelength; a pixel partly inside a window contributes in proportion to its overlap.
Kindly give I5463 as 1.0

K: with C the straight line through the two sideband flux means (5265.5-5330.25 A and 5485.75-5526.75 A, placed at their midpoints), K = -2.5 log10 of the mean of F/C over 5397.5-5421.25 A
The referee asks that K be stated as 0.022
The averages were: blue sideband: 4.38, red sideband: 4.41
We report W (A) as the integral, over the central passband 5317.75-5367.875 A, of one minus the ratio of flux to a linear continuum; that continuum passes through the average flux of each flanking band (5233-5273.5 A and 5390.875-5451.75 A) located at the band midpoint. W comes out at -1.4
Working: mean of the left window 4.28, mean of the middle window 4.44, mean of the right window 4.36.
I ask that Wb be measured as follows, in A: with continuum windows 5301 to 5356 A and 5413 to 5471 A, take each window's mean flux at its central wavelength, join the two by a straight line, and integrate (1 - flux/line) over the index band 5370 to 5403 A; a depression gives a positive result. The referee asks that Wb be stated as 0.0 A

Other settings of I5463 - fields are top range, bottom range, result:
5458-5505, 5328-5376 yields 1.04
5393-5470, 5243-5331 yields 1.06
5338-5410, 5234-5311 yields 1.05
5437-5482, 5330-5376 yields 1.03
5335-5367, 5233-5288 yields 1.08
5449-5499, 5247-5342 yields 1.07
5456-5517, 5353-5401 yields 1.03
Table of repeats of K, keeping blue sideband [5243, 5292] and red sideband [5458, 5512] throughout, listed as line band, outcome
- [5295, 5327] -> -0.05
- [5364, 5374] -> 0.04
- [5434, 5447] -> -0.03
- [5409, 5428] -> 0.00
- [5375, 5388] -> -0.05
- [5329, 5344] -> -0.03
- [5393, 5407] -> 0.02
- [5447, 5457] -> 0.00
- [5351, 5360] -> -0.07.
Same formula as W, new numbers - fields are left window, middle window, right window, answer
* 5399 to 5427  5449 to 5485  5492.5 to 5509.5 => -0.2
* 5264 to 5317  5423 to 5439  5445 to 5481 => 0.1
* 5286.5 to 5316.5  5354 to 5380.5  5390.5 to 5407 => -0.3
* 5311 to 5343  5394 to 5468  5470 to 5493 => -0.7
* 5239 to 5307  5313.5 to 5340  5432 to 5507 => -0.4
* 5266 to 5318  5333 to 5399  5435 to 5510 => -0.9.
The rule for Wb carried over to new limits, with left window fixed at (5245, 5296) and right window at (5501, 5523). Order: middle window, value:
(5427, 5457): 0.1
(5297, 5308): -0.3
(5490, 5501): 0.1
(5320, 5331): 0.3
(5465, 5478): 0.2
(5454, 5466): -0.1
